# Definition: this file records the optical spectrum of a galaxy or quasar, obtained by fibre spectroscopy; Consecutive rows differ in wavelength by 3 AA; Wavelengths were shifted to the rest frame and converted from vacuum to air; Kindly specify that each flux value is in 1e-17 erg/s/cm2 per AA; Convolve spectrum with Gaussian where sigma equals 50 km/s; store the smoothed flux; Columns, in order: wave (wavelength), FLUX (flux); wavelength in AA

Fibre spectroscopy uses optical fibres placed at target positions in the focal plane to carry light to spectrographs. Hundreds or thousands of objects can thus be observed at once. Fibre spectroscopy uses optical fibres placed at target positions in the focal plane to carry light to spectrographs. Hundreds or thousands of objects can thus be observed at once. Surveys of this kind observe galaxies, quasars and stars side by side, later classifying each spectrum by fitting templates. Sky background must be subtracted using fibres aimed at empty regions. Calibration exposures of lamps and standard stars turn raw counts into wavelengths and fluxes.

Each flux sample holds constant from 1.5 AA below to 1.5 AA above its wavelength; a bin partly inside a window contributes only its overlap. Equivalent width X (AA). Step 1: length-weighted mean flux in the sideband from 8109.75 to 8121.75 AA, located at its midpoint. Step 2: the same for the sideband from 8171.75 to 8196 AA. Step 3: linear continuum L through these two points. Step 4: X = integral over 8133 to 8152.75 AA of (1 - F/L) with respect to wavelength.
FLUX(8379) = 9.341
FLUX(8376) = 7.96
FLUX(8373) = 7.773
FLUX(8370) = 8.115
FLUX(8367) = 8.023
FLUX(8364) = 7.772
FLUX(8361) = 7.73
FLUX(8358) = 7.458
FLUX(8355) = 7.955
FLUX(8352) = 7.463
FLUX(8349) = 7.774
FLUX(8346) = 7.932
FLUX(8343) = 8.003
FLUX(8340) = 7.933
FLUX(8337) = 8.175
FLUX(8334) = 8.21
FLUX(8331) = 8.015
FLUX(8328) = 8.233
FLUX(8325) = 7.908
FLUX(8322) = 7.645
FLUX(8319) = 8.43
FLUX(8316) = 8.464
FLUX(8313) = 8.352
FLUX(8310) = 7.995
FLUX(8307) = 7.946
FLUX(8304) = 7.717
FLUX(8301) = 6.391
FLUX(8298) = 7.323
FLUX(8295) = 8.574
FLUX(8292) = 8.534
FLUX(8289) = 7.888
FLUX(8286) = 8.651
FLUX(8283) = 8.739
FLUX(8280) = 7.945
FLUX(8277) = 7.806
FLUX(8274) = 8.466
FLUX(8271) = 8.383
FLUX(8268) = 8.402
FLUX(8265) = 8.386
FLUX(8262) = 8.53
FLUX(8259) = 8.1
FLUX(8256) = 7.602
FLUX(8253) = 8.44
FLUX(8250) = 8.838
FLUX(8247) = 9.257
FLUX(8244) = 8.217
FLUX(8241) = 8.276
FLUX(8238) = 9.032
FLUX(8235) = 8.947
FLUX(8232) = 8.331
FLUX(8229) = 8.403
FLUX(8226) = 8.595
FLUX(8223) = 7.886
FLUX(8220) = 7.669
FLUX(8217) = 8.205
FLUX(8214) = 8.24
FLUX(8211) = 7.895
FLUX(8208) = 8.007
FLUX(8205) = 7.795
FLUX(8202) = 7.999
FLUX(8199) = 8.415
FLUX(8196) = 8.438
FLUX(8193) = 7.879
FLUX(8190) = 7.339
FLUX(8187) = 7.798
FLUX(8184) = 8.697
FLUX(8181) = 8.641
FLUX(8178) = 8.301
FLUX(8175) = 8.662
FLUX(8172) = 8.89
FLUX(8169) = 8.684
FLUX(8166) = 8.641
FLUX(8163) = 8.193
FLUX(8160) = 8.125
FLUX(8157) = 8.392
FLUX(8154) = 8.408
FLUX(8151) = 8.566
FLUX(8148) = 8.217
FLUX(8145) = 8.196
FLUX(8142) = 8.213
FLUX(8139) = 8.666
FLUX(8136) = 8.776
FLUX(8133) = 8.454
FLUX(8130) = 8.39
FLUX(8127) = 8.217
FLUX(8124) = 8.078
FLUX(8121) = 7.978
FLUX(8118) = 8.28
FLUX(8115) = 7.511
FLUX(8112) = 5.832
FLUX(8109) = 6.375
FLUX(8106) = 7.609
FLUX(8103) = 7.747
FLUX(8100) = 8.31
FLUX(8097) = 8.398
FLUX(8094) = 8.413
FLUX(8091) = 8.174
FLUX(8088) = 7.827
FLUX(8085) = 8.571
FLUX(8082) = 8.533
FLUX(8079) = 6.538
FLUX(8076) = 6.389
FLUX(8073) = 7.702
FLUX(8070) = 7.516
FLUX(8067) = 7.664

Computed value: -2.0 AA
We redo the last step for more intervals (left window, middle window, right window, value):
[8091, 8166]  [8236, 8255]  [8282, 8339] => -1.40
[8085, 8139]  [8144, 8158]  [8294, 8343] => -0.73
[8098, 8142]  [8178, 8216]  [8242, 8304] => -0.25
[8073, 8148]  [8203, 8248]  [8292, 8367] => -2.28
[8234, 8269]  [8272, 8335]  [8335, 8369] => 0.77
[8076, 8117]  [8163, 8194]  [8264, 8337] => -2.10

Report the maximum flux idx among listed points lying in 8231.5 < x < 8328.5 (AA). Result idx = 9.257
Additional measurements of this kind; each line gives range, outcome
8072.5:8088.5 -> 8.571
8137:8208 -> 8.89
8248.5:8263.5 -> 8.838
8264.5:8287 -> 8.739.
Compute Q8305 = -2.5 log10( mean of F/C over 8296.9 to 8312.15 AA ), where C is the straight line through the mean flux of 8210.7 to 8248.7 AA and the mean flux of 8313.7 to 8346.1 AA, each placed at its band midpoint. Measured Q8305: 0.09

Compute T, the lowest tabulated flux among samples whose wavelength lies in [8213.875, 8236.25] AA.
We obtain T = 7.669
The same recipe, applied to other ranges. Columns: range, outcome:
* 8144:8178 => 8.125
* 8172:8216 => 7.339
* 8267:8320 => 6.391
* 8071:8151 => 5.832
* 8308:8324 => 7.645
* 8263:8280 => 7.806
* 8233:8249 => 8.217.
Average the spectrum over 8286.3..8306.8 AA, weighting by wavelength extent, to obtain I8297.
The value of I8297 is 7.8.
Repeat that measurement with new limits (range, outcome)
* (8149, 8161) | 8.38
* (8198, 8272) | 8.31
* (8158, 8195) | 8.32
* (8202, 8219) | 8.02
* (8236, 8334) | 8.21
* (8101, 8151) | 7.93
